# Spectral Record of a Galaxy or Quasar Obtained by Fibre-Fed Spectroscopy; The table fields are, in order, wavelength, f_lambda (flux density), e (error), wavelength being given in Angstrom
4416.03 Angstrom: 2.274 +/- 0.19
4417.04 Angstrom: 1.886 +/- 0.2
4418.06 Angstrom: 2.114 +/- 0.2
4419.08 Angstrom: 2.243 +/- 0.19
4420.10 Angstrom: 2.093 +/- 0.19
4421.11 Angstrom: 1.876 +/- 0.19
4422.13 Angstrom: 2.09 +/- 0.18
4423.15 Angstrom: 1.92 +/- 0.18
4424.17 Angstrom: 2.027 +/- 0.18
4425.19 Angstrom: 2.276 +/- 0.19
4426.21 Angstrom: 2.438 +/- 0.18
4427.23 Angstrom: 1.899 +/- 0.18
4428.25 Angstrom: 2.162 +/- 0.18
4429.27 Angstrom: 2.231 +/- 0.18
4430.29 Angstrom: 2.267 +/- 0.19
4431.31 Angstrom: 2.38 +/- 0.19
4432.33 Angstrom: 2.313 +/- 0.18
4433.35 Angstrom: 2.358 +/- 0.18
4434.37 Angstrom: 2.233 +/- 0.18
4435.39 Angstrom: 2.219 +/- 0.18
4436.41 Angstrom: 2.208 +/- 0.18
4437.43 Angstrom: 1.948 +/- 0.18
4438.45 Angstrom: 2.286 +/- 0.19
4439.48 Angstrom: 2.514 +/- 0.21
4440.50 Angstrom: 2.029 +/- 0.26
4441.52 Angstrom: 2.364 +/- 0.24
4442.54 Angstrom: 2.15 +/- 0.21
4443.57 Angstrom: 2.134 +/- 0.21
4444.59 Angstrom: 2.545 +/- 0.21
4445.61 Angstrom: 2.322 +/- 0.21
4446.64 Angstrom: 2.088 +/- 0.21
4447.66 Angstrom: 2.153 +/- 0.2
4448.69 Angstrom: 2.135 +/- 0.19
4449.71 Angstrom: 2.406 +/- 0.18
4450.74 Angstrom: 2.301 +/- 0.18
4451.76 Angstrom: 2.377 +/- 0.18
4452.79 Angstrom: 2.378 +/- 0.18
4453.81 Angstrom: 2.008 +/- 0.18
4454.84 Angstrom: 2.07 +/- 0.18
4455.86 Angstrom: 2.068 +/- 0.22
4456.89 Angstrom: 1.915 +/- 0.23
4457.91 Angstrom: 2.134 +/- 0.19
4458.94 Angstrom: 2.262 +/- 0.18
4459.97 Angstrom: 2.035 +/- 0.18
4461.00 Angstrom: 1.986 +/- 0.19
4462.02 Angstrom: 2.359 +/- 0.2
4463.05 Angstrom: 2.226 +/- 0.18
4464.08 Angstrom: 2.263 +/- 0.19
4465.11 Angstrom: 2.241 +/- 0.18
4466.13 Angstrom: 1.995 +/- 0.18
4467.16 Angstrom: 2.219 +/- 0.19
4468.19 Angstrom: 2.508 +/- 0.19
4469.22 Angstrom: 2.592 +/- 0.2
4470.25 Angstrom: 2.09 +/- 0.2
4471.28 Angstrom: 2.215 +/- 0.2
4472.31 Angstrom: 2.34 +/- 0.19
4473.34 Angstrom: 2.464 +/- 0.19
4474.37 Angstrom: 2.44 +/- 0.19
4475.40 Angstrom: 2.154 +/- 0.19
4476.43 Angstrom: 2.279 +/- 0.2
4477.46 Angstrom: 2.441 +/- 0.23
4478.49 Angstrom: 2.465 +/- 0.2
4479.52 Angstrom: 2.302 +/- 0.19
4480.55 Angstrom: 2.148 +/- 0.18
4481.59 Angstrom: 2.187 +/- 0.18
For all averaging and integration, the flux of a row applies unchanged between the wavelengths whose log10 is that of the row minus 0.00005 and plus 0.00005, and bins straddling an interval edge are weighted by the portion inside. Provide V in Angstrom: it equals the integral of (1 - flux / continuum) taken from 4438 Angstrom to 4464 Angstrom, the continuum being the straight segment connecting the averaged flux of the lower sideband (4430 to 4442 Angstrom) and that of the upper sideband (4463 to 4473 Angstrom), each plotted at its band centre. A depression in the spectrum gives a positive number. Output 0.6 Angstrom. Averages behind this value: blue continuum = 2.26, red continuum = 2.27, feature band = 2.21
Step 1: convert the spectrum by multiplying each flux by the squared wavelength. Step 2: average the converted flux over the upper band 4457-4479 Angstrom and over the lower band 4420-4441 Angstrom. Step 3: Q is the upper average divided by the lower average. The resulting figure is 1.06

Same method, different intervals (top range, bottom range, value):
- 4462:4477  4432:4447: 1.03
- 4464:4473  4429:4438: 1.03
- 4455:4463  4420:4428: 1.03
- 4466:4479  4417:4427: 1.14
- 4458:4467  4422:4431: 1.03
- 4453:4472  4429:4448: 0.98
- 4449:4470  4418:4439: 1.03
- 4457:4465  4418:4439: 1.01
